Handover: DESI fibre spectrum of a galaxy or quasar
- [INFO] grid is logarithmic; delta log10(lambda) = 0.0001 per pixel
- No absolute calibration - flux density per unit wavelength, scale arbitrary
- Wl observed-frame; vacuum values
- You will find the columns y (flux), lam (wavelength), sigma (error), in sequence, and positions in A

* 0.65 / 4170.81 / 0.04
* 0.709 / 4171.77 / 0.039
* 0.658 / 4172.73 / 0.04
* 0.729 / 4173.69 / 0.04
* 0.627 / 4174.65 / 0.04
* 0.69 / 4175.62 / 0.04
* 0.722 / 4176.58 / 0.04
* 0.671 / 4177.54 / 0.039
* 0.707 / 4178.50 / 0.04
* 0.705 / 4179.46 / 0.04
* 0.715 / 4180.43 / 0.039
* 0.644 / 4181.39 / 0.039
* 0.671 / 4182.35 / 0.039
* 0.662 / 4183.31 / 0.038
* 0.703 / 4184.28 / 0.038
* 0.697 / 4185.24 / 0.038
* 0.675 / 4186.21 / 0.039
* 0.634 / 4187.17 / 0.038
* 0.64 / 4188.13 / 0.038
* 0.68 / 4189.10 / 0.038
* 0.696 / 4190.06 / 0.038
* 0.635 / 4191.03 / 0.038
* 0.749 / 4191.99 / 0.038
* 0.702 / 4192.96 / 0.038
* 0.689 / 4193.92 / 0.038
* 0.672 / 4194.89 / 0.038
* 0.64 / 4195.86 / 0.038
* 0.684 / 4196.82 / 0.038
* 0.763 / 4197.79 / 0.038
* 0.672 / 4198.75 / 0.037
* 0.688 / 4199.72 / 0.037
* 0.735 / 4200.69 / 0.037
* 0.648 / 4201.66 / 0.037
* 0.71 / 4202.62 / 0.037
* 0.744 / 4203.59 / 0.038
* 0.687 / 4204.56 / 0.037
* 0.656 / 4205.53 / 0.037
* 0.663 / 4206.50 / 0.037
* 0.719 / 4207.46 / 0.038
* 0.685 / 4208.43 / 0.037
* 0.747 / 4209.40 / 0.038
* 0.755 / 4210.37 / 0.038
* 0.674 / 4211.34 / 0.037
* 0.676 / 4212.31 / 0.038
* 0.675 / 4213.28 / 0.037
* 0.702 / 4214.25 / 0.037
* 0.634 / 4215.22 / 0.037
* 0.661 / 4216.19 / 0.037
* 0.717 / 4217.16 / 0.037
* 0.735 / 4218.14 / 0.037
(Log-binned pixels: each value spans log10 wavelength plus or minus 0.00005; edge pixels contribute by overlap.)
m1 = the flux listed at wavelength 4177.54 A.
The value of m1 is 0.671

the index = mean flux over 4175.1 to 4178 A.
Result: 0.693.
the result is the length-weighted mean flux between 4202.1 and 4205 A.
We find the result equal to 0.714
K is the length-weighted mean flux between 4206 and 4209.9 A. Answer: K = 0.704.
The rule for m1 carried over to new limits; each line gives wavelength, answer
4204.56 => 0.687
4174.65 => 0.627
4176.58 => 0.722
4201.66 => 0.648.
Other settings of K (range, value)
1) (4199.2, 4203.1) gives 0.695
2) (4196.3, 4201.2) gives 0.708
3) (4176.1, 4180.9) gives 0.704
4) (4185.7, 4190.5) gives 0.665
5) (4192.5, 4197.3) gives 0.678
